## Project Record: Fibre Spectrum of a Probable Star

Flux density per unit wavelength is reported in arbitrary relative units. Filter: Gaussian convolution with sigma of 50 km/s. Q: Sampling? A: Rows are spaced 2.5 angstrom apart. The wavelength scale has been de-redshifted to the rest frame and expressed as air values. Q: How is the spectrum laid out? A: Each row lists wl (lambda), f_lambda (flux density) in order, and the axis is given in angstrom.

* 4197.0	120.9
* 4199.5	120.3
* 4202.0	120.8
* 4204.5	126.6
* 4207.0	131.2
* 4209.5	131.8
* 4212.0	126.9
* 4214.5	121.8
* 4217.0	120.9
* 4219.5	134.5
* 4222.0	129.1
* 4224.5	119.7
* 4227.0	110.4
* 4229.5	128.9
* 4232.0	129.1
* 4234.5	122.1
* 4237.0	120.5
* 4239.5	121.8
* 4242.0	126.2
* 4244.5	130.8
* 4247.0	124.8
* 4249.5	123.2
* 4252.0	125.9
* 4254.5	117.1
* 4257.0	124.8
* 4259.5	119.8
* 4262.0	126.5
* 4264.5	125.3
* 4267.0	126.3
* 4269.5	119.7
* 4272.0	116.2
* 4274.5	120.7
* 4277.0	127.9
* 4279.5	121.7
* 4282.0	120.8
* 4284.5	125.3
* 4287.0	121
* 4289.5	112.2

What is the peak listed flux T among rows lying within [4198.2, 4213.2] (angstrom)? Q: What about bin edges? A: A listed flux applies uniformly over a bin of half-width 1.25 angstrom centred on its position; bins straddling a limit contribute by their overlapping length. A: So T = 131.8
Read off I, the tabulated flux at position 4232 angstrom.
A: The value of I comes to 129.1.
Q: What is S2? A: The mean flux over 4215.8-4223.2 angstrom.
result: 128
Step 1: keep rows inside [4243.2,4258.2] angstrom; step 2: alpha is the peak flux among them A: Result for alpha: 130.8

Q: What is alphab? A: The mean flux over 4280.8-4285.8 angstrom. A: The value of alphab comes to 123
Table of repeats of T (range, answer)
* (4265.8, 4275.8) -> 126.3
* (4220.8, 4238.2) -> 129.1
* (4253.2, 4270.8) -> 126.5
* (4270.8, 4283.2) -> 127.9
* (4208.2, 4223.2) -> 134.5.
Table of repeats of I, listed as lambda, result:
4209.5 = 131.8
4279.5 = 121.7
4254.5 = 117.1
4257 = 124.8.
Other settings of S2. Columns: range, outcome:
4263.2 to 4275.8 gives 122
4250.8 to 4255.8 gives 121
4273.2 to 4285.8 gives 123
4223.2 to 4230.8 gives 120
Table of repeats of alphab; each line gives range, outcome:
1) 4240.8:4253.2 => 126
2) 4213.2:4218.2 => 121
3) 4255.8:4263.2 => 124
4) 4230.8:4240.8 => 123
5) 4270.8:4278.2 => 122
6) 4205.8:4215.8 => 128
